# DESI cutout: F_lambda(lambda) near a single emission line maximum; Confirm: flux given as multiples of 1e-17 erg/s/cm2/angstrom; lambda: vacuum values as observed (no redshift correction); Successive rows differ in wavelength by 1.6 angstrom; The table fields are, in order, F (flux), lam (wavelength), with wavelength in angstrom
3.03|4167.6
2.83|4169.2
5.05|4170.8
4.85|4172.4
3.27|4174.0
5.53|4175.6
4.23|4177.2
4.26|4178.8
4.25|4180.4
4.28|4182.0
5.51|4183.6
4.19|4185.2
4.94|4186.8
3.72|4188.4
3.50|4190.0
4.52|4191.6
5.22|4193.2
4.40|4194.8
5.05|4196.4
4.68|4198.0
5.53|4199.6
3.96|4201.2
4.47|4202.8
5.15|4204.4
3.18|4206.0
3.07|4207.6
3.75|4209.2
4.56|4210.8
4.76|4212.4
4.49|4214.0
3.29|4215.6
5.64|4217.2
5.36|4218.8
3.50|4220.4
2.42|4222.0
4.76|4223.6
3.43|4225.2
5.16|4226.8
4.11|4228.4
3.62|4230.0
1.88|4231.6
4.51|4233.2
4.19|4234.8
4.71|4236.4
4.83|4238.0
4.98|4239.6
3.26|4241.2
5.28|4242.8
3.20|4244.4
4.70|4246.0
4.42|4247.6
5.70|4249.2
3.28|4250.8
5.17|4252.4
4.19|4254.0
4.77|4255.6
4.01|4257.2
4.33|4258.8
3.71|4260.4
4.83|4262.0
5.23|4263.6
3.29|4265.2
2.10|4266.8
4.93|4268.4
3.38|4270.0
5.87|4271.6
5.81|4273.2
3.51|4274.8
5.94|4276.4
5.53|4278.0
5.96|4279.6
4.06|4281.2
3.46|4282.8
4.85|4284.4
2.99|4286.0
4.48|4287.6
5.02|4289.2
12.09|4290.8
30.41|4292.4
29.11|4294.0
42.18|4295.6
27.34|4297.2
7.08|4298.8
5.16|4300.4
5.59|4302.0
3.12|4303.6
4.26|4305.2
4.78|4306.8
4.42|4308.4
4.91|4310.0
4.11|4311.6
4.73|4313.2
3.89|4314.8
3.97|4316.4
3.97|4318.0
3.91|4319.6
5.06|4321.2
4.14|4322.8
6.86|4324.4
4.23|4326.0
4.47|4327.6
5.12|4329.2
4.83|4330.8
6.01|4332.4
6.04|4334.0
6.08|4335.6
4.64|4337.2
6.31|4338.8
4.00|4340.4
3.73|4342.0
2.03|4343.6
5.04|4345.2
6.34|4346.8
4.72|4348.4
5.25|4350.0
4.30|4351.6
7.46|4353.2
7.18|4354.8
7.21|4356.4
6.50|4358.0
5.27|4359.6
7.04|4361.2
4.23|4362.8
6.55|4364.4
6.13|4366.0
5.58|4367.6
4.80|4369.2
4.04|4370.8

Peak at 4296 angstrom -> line [O II]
